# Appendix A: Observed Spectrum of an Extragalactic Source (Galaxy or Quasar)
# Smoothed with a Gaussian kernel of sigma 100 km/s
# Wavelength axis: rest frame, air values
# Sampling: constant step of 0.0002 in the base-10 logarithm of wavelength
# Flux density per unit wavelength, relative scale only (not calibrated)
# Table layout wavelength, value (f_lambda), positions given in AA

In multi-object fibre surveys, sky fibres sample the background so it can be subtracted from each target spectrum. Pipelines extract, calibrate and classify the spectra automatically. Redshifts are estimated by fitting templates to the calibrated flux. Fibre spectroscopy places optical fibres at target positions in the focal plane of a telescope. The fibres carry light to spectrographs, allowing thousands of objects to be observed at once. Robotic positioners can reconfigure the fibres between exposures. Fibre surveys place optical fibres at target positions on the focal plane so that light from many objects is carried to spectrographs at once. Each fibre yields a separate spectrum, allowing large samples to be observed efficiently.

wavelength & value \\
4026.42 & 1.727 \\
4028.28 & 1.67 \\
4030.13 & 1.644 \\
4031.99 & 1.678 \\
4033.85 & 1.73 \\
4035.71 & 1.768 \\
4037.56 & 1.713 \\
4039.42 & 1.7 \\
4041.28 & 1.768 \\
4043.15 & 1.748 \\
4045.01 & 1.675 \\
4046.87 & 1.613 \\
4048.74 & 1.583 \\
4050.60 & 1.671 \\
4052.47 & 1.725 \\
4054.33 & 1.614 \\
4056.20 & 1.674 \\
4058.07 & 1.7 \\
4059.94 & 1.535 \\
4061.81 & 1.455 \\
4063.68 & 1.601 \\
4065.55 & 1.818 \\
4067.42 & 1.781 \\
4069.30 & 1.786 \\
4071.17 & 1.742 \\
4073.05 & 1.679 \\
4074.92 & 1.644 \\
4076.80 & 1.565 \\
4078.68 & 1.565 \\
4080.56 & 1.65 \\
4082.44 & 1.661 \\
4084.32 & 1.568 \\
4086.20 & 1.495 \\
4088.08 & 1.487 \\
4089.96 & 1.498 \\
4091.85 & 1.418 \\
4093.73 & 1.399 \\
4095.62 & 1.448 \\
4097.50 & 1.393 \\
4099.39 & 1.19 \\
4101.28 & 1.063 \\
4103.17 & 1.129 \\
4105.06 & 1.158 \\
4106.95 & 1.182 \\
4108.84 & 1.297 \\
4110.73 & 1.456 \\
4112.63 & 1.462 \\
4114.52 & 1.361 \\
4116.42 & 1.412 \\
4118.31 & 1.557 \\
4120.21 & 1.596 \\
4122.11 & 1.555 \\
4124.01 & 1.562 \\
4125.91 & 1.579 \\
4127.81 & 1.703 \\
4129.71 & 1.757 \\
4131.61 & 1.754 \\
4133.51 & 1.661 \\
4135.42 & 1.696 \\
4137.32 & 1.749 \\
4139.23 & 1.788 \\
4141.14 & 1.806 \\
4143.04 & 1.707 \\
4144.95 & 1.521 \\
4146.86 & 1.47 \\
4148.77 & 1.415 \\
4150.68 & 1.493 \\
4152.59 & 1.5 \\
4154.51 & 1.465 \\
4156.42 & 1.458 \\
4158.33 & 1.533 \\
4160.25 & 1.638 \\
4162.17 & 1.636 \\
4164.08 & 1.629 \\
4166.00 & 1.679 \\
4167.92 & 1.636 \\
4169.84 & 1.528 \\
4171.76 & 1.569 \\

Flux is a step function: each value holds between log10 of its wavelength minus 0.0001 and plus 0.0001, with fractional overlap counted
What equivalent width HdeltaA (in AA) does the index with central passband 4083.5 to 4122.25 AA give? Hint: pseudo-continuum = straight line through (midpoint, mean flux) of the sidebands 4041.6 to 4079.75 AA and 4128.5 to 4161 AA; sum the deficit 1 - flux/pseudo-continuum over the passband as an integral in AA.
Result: 6.0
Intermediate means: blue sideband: 1.66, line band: 1.38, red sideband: 1.61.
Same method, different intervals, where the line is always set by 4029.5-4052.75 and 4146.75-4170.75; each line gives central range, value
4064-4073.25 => -0.5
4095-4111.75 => 3.7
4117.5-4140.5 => -1.2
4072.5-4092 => 0.9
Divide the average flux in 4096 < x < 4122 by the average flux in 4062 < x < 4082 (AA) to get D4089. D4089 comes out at 0.80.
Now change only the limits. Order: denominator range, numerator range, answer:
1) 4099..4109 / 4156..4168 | 1.39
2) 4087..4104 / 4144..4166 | 1.14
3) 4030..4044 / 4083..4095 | 0.86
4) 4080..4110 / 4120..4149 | 1.20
